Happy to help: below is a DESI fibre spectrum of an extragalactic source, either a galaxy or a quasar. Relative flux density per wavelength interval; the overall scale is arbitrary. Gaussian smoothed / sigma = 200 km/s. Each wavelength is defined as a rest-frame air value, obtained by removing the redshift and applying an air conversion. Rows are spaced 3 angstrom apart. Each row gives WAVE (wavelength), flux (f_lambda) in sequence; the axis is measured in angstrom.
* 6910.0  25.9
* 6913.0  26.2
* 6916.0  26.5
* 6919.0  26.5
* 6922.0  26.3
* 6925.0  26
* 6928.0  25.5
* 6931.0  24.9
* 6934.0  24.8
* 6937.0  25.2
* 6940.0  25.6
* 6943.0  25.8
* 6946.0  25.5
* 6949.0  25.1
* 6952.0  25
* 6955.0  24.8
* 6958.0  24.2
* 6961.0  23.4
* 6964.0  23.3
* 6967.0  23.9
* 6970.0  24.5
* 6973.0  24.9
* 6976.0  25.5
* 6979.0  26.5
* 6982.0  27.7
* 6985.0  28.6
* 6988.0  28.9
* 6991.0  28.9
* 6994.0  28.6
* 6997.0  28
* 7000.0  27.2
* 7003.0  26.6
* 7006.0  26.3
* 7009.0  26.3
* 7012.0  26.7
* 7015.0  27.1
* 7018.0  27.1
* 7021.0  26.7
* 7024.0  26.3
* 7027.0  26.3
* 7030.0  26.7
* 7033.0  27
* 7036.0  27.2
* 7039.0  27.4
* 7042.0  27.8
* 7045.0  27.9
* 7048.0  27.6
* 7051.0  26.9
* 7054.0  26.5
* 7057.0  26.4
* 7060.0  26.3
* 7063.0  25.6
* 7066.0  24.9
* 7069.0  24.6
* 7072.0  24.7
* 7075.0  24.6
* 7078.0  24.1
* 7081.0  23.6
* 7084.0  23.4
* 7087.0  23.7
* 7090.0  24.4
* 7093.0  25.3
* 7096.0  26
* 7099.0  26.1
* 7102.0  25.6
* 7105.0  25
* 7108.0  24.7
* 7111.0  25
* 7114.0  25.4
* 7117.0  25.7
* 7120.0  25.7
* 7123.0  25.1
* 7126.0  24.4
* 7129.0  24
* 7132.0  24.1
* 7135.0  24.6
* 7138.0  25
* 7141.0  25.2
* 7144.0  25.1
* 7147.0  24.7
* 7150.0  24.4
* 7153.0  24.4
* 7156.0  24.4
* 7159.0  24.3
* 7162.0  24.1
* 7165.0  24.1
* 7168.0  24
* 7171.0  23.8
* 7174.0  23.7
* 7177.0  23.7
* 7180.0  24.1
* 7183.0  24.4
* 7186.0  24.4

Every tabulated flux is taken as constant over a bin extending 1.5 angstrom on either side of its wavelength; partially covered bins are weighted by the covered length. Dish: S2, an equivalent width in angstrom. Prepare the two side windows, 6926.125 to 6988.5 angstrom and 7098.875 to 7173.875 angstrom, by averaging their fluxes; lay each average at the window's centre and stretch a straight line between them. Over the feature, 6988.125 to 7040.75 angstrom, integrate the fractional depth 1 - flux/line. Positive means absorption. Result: -4.1 angstrom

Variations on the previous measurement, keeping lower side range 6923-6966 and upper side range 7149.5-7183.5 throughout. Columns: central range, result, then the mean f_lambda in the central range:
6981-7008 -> -3.4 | 27.8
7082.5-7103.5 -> -0.5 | 24.9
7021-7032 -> -0.8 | 26.5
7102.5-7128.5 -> -0.9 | 25.1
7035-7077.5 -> -3.0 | 26.3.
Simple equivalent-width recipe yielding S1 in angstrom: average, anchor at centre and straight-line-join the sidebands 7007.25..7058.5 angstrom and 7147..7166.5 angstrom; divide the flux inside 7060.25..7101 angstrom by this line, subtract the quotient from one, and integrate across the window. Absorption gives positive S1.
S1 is 1.8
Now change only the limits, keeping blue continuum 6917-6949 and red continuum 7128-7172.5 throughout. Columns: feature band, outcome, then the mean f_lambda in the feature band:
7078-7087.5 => 0.4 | 23.6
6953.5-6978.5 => 1.0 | 24.4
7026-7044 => -1.5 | 27.1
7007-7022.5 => -1.0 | 26.8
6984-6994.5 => -1.4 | 28.8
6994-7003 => -0.8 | 27.6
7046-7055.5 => -0.8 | 27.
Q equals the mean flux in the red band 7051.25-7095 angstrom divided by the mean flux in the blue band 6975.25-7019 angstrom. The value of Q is 0.9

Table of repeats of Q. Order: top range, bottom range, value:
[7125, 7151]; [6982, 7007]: 0.88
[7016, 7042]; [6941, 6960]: 1.07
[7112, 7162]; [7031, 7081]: 0.95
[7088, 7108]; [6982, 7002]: 0.90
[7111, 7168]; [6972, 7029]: 0.91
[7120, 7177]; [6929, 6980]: 0.98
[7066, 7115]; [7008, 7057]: 0.92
